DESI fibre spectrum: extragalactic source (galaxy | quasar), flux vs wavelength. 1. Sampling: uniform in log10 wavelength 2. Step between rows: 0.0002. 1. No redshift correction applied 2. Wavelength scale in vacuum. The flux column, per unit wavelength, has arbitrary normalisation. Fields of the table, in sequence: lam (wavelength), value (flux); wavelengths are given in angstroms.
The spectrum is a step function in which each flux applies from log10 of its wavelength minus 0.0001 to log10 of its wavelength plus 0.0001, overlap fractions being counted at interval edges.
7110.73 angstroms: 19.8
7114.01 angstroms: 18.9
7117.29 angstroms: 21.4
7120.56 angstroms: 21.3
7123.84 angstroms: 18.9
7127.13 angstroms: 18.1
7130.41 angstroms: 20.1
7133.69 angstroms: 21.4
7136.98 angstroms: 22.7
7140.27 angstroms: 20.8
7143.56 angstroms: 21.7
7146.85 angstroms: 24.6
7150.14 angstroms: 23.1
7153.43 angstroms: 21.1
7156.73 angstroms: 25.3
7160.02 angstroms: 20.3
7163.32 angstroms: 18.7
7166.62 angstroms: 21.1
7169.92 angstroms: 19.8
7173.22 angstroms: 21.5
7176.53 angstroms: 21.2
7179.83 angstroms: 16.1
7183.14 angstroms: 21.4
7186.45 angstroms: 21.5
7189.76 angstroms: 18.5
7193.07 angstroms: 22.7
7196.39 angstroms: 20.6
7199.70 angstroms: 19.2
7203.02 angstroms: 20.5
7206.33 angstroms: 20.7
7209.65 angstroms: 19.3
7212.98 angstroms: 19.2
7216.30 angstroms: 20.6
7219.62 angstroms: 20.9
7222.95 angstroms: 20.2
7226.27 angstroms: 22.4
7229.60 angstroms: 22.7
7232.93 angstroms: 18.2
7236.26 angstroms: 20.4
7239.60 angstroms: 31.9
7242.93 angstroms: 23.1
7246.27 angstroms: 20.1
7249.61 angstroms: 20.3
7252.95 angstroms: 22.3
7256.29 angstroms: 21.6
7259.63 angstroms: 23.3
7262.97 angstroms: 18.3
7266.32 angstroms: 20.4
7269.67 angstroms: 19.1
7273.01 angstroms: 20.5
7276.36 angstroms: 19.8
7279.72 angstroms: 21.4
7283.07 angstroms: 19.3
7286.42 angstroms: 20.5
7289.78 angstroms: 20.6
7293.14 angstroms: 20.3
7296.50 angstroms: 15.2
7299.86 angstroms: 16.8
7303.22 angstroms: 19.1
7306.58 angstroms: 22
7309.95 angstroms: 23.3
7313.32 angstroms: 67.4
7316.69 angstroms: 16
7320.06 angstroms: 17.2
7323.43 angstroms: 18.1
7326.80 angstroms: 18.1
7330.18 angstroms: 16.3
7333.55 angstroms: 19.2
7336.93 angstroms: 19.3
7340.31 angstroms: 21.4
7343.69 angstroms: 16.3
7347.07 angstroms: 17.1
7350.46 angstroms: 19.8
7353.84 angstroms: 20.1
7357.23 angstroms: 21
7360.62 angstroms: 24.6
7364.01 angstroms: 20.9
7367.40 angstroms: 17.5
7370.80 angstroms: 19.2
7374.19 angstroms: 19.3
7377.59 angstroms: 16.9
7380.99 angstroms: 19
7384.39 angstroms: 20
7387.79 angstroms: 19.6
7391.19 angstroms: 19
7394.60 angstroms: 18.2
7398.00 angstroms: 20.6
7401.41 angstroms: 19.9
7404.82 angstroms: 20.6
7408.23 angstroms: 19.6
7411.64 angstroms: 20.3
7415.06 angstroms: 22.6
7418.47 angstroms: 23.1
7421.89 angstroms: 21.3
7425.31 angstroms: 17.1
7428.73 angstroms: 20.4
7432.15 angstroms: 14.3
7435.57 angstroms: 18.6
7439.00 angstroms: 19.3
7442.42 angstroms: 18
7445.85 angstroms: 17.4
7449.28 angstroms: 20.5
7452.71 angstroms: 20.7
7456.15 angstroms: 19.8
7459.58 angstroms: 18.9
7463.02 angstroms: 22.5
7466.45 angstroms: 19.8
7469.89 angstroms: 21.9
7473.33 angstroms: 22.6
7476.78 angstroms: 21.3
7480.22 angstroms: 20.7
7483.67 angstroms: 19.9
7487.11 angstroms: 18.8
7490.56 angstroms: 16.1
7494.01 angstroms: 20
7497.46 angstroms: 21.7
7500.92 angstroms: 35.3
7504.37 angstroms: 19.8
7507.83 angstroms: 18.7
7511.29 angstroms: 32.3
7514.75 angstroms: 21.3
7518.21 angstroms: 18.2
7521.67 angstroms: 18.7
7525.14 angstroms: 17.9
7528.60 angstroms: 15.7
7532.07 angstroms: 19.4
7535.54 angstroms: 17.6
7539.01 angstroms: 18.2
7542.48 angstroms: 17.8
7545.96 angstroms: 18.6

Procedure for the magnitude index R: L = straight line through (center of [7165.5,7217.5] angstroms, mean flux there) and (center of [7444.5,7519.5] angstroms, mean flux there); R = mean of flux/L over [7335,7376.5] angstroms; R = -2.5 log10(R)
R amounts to 0.06 mag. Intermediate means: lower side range 20.2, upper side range 21.3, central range 19.7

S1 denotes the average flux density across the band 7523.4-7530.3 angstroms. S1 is 16.8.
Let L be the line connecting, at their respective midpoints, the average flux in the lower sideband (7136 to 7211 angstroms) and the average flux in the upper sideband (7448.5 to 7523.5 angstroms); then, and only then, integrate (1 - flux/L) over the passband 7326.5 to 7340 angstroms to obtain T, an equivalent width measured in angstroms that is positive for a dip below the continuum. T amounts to 1.7 angstroms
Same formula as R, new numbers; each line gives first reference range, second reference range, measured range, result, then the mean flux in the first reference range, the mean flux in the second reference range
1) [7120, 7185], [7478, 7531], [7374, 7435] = 0.08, 21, 21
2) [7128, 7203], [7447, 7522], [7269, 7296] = 0.06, 21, 21.4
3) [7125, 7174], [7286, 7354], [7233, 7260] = -0.07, 21.3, 21.2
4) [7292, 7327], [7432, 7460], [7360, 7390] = 0.09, 23.3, 18.8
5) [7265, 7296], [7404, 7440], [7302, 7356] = -0.10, 20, 19.7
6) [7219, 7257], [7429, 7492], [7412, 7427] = -0.05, 22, 19.5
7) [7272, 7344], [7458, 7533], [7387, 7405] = 0.09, 21.4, 21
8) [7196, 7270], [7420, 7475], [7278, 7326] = -0.10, 21.1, 19.6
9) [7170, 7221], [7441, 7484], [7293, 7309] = 0.09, 20.2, 20.3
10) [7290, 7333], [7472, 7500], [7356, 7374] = 0.07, 22.3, 20.5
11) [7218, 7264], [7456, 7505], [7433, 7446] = 0.18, 21.9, 21.4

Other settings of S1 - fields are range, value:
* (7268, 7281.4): 20.2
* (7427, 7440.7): 18.1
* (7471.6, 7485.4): 21.1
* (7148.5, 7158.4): 23.2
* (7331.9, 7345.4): 19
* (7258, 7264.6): 20.8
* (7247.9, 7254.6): 21.3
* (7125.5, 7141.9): 20.6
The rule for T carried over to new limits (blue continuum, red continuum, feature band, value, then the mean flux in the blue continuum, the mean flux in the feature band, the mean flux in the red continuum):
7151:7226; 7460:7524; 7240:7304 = 1.4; 20.5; 20.4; 21.6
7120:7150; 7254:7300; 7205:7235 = -0.1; 21.2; 20.5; 19.9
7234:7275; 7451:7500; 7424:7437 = 2.0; 21.7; 17.6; 20.6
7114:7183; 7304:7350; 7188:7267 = 1.4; 20.9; 21.2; 22.3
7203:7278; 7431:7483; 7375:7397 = 1.5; 21.1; 18.9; 19.8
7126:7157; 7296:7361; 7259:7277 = 1.2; 21.8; 20.1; 21.5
